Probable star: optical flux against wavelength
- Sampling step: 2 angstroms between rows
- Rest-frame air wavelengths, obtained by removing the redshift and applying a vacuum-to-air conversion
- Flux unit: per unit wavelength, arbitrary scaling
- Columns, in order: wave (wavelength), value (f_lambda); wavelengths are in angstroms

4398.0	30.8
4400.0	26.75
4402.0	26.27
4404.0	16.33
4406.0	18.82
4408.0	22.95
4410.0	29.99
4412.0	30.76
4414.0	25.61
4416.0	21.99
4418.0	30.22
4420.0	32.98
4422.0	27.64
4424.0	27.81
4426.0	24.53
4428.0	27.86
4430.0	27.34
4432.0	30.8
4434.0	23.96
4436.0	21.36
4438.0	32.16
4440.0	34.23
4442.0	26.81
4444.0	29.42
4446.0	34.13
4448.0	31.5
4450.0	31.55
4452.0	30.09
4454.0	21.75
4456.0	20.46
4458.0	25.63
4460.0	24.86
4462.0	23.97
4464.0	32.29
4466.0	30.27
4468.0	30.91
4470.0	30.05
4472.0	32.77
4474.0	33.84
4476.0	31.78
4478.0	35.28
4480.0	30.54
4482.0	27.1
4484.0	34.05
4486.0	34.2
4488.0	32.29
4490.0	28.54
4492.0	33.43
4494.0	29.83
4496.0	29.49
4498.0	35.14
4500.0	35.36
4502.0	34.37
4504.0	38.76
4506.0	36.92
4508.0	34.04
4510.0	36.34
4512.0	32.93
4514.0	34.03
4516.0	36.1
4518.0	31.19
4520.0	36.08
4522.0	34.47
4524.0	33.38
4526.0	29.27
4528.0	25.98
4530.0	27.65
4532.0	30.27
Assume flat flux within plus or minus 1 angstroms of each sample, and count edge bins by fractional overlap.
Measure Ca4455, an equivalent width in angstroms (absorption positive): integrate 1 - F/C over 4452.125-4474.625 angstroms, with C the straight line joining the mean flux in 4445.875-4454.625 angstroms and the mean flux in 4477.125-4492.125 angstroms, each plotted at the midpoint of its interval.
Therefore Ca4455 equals 2.0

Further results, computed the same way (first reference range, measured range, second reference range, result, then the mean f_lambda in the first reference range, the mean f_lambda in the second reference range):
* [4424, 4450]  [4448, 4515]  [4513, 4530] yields -1.4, 28.8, 32.3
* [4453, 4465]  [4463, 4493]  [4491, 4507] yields -2.8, 24.8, 34.2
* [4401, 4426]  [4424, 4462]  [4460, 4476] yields 0.9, 25.9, 30.3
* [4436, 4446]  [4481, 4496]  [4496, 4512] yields 1.2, 30.1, 35.3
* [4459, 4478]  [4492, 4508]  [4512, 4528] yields -1.1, 30.4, 33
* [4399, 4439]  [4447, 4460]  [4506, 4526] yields 1.1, 26.3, 34.2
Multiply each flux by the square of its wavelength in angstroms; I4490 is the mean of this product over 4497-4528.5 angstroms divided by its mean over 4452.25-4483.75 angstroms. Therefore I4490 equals 1.20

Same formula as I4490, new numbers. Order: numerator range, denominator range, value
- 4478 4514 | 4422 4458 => 1.22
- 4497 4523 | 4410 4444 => 1.30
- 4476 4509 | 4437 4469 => 1.17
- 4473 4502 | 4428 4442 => 1.17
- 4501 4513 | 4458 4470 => 1.28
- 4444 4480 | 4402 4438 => 1.15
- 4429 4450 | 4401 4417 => 1.23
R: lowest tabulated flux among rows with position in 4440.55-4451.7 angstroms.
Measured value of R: 26.81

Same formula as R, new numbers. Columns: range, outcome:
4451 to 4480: 20.46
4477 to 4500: 27.1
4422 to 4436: 21.36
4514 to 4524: 31.19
